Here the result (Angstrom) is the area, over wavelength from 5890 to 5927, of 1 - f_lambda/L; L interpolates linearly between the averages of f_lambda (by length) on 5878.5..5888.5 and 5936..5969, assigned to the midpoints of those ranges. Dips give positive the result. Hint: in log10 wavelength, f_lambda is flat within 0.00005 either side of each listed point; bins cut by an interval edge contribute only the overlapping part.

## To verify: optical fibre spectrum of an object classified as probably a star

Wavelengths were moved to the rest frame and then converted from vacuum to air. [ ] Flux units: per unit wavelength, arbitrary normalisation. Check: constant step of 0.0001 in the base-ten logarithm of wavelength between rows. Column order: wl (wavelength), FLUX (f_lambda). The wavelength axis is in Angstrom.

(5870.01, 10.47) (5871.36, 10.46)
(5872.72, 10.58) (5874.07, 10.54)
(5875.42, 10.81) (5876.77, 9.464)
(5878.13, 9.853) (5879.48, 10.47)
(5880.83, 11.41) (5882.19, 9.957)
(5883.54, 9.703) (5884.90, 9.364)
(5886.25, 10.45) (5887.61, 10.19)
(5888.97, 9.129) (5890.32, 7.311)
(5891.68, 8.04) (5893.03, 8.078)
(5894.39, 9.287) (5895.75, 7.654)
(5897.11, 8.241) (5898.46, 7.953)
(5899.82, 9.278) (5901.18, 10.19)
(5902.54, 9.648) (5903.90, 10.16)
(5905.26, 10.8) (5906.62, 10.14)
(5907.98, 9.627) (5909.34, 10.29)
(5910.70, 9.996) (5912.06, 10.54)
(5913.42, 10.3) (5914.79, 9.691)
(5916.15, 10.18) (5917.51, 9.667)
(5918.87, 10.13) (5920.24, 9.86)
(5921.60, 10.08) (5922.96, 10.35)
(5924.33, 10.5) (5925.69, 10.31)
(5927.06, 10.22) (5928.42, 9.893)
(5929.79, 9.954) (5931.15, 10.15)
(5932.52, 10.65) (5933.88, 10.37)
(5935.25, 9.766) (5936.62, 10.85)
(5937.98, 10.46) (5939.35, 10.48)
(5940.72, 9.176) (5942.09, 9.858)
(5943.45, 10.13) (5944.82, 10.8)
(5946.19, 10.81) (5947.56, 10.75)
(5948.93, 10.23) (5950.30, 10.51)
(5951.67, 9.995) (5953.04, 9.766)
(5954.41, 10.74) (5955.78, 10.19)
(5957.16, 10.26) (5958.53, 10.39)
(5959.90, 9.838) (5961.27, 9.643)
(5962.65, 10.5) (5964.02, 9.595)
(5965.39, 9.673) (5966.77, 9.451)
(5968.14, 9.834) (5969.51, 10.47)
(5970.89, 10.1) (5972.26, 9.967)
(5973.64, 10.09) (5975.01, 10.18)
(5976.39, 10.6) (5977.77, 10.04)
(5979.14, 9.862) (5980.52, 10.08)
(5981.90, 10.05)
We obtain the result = 2.1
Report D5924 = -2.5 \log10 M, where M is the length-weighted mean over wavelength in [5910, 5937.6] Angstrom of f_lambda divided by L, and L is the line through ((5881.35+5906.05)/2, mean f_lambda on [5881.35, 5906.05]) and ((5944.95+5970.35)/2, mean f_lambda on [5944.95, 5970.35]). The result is -0.057 mag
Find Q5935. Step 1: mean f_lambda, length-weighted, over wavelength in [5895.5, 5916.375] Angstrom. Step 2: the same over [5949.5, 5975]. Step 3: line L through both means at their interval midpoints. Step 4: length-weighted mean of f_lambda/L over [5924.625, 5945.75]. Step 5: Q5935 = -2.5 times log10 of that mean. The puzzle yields -0.036 mag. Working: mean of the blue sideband 9.7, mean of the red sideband 10.1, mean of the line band 10.2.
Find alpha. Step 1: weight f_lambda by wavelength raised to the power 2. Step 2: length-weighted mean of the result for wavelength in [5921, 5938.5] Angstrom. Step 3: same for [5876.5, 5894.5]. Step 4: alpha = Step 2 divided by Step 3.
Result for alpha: 1.10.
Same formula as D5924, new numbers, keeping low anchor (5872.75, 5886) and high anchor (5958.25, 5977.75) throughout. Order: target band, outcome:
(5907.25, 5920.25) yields 0.01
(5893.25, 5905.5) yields 0.12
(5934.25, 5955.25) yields -0.02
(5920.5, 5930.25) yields -0.01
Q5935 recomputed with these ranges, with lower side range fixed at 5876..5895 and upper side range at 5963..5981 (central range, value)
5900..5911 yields -0.05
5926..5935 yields -0.05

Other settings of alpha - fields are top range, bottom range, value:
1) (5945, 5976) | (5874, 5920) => 1.07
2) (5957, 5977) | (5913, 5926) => 1.01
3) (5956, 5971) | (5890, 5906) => 1.14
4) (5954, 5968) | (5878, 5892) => 1.06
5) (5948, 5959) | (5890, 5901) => 1.25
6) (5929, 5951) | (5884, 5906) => 1.15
